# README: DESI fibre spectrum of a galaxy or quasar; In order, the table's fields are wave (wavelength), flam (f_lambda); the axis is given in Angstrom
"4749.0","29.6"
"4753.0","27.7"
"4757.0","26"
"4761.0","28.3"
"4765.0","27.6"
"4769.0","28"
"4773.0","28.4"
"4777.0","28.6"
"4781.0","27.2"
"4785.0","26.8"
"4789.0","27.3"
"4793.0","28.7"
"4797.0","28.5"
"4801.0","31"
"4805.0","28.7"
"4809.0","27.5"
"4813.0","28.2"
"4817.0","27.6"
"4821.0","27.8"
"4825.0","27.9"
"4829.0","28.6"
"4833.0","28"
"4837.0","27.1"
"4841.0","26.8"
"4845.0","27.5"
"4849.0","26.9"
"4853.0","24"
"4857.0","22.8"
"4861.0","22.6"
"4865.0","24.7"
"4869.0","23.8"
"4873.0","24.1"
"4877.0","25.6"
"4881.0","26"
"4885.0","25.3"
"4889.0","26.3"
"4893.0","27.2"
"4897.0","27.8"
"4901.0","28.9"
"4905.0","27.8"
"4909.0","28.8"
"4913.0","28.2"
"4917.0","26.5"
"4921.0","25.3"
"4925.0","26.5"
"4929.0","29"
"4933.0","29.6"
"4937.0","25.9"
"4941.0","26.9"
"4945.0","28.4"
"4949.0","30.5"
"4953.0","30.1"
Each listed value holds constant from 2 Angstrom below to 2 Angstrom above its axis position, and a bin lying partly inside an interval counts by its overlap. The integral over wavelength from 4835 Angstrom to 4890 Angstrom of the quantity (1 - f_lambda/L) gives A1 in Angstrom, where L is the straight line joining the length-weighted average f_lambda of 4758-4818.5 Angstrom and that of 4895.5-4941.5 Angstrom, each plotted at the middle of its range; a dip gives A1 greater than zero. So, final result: 5.2 Angstrom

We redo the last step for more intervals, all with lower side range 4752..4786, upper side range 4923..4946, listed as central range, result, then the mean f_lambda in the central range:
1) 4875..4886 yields 0.8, 25.7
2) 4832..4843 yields 0.2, 27.2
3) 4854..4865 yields 1.8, 23.2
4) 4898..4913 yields -0.4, 28.4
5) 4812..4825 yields -0.1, 27.8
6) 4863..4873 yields 1.2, 24.2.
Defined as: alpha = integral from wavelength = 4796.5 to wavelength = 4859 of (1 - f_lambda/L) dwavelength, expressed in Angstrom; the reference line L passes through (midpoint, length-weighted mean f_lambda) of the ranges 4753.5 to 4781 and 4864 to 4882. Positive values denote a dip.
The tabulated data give -3.2 Angstrom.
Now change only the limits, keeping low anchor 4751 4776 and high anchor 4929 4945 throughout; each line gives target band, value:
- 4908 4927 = 0.5 Angstrom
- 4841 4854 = 0.6 Angstrom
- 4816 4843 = 0.0 Angstrom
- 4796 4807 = -0.7 Angstrom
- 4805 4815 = -0.1 Angstrom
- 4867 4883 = 1.7 Angstrom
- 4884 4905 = 0.4 Angstrom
